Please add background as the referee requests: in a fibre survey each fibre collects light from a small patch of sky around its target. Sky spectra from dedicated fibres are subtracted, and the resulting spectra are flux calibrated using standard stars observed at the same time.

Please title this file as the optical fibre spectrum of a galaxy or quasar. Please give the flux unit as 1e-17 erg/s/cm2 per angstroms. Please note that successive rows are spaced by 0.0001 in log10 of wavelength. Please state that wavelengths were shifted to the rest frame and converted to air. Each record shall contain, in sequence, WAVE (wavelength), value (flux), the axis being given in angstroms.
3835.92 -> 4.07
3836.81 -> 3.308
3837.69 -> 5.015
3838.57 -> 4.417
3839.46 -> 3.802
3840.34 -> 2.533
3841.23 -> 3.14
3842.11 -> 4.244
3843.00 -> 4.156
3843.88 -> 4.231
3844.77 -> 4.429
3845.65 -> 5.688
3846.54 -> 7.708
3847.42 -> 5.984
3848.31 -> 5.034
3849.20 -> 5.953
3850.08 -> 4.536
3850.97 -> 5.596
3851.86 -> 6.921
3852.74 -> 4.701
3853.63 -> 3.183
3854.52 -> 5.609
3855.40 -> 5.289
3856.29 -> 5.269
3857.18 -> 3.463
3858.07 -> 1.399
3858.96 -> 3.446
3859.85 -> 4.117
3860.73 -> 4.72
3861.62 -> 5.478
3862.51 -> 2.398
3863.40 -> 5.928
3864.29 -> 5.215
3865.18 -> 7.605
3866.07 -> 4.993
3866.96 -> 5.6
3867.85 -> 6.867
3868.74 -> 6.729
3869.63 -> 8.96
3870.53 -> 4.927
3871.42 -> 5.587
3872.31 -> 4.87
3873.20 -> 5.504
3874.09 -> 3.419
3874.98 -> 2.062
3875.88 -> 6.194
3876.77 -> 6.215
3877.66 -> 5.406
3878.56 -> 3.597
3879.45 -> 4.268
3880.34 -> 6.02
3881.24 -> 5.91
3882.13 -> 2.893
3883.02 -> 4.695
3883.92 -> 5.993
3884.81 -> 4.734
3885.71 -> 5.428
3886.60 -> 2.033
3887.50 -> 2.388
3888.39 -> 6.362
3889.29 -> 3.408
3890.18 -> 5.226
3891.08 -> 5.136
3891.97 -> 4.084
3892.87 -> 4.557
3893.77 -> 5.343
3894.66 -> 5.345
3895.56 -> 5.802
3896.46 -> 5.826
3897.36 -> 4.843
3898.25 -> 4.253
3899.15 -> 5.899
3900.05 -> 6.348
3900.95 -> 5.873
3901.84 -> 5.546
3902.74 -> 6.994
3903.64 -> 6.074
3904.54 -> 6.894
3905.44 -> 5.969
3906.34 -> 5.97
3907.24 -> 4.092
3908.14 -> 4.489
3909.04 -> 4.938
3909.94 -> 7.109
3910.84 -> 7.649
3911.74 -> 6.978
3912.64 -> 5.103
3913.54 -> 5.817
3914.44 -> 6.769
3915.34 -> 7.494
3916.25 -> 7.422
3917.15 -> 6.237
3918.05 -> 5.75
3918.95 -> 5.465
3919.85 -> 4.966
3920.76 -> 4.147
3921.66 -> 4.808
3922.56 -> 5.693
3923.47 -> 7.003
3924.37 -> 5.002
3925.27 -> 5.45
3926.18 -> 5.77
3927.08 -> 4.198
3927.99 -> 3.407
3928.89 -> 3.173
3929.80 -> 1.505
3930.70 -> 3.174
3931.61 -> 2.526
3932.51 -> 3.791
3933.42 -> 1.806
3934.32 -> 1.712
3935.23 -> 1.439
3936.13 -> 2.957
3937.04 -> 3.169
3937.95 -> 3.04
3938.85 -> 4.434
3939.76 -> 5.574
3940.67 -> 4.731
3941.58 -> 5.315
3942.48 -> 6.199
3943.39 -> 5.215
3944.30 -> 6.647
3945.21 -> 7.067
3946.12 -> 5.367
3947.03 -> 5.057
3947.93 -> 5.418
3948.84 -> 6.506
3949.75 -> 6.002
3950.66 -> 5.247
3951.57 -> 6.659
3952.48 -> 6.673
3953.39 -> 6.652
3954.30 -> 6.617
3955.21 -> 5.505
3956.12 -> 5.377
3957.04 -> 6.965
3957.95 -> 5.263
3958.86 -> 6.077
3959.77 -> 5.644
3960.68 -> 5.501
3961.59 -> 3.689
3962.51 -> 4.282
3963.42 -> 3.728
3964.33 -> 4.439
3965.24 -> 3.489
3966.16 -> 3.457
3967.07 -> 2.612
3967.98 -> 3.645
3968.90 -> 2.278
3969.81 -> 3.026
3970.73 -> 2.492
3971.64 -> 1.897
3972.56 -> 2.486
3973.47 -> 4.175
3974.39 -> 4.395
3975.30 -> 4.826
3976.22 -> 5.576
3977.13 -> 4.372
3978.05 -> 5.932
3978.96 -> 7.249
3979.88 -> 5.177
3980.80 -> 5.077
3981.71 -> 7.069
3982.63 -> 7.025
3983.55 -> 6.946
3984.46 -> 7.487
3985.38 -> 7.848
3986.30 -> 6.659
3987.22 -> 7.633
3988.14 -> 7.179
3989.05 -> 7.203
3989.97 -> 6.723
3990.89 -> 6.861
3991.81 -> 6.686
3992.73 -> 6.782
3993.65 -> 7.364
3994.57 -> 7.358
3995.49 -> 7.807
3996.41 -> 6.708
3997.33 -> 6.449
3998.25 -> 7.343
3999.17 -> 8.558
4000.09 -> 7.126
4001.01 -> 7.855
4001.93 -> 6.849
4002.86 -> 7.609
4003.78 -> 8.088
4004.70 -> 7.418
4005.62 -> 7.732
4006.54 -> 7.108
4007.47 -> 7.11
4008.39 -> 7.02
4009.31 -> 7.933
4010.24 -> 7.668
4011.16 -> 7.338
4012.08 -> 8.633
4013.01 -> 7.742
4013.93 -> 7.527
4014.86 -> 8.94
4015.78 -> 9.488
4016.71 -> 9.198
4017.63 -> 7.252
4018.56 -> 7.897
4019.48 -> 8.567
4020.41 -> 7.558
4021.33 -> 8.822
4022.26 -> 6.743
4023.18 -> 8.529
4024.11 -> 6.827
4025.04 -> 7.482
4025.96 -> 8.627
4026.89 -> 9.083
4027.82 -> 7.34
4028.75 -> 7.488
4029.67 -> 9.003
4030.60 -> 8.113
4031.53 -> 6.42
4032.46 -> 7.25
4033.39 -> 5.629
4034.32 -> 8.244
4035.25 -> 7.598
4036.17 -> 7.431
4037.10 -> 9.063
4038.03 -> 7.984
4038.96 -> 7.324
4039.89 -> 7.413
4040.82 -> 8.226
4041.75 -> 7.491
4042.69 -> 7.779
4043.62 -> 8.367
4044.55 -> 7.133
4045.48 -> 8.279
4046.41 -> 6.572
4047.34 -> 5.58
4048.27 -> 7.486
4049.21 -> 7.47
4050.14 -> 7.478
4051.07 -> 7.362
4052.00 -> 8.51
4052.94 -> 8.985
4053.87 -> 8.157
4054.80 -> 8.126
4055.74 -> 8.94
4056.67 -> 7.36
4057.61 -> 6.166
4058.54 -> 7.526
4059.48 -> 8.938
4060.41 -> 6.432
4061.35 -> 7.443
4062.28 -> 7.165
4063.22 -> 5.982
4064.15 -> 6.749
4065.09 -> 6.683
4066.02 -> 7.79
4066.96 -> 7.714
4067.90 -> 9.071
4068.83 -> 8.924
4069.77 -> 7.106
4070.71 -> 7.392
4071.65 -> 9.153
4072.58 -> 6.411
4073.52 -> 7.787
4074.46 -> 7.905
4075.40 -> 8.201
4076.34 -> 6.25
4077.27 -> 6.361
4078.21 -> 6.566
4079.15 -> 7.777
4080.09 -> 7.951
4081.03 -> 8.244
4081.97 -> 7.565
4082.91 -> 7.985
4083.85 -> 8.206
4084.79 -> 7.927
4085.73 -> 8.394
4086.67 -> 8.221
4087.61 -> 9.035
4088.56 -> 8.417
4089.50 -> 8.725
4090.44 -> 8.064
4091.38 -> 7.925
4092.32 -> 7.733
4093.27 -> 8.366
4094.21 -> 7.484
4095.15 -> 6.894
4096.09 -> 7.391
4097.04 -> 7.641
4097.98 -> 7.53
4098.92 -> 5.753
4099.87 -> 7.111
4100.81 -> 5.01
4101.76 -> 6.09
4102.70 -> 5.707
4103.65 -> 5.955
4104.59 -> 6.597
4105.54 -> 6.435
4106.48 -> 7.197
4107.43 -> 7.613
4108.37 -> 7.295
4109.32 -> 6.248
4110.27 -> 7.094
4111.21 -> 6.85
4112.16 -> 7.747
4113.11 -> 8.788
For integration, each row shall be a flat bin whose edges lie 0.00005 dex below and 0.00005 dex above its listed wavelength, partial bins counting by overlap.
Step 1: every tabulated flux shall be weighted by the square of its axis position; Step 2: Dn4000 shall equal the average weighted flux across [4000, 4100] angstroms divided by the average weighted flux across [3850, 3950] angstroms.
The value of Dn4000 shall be 1.7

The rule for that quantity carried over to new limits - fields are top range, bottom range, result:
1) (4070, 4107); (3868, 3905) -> 1.58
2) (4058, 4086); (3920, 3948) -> 1.87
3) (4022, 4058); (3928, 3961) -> 1.67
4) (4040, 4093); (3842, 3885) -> 1.68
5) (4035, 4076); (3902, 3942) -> 1.67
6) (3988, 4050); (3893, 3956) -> 1.52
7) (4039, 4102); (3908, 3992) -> 1.56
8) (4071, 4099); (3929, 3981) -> 1.82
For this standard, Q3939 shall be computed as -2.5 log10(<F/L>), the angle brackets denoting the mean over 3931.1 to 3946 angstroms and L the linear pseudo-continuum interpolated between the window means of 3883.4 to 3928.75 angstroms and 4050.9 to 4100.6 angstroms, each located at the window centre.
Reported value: 0.38 mag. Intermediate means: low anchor 5.43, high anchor 7.68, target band 4.13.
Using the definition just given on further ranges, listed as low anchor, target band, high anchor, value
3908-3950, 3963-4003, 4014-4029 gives 0.20 mag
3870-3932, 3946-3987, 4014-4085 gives 0.21 mag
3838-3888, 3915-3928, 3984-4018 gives 0.08 mag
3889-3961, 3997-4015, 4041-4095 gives -0.15 mag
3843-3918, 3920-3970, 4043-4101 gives 0.29 mag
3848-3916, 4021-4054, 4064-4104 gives -0.10 mag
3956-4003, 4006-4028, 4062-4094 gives -0.22 mag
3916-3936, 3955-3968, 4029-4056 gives 0.13 mag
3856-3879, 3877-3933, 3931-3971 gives -0.07 mag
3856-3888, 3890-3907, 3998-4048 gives -0.04 mag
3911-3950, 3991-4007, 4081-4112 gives -0.24 mag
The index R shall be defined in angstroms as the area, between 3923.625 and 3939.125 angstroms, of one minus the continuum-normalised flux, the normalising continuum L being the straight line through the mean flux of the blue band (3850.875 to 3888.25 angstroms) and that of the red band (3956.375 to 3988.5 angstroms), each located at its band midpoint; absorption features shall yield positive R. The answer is 4.9 angstroms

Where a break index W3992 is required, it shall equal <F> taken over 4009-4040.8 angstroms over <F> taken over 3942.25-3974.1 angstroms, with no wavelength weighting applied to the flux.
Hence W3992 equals 1.62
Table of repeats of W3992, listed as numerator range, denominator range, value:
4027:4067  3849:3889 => 1.53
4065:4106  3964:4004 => 1.28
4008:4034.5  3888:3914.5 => 1.40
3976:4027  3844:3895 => 1.48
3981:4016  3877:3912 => 1.42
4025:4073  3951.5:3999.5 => 1.36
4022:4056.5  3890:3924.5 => 1.35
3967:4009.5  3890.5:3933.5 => 1.17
